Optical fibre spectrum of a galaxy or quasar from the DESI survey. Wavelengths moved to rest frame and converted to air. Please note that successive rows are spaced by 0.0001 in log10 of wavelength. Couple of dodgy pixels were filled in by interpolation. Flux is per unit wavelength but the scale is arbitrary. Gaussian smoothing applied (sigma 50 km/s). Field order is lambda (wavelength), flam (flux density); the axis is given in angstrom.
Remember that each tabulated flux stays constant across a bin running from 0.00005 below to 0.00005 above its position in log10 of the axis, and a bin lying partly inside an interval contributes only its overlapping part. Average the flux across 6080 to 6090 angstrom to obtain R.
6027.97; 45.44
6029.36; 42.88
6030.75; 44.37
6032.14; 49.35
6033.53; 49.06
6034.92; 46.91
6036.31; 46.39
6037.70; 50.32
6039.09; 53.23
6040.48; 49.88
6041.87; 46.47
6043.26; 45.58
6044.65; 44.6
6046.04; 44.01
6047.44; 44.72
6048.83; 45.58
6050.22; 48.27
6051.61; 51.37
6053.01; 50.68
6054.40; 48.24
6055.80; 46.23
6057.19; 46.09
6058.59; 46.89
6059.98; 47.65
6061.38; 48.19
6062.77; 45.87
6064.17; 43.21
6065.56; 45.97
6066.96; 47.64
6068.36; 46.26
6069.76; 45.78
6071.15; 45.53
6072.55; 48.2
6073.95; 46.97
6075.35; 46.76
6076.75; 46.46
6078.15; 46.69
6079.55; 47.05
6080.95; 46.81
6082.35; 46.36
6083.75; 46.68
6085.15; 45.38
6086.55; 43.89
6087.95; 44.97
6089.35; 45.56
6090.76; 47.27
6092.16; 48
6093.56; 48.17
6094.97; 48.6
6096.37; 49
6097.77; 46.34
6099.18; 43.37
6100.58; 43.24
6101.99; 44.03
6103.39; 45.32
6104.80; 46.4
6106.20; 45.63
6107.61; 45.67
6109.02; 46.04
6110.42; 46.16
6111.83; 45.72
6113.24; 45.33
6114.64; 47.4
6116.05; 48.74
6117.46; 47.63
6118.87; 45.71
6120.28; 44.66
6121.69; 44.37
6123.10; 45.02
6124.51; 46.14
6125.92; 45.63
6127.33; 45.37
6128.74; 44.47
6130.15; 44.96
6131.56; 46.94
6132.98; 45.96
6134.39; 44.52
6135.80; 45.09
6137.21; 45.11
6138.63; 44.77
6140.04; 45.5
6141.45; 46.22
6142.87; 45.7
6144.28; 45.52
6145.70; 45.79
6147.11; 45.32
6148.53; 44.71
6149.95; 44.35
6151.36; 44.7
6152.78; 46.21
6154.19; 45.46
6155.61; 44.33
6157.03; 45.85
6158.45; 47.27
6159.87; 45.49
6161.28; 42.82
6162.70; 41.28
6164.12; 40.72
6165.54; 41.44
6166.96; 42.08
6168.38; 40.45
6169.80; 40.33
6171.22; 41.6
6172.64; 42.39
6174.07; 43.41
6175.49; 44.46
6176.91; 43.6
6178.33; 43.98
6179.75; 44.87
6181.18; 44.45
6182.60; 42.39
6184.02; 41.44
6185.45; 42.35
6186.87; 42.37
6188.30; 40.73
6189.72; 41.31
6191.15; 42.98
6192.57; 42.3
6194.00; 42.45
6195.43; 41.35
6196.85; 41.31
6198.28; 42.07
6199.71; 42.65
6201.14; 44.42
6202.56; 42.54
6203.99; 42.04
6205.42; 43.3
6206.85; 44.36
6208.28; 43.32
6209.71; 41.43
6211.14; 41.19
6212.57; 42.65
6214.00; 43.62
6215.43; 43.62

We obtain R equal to 45.7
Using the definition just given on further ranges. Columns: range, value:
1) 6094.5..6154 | 45.6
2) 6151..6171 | 43.4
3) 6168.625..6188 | 42.8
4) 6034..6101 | 46.8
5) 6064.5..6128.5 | 46.1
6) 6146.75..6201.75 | 43.1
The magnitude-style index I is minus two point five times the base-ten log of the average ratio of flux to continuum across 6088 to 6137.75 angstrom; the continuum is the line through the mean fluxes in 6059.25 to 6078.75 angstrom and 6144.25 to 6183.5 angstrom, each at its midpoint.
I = -0.02 mag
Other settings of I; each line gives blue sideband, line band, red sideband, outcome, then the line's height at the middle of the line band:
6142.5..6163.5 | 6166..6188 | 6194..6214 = 0.03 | 43.8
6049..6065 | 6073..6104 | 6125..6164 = 0.01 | 46.6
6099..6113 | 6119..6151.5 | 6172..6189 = -0.02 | 44.4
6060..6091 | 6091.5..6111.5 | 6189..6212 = -0.02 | 45.5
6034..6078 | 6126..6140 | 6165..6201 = -0.03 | 44.2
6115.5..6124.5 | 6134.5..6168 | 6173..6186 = 0.00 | 44.6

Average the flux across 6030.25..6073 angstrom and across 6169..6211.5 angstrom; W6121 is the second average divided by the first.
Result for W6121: 0.90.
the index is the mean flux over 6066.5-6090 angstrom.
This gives 46.3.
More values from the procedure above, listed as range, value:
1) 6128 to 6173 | 44.3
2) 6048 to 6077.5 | 47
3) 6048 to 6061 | 47.9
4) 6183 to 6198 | 41.9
